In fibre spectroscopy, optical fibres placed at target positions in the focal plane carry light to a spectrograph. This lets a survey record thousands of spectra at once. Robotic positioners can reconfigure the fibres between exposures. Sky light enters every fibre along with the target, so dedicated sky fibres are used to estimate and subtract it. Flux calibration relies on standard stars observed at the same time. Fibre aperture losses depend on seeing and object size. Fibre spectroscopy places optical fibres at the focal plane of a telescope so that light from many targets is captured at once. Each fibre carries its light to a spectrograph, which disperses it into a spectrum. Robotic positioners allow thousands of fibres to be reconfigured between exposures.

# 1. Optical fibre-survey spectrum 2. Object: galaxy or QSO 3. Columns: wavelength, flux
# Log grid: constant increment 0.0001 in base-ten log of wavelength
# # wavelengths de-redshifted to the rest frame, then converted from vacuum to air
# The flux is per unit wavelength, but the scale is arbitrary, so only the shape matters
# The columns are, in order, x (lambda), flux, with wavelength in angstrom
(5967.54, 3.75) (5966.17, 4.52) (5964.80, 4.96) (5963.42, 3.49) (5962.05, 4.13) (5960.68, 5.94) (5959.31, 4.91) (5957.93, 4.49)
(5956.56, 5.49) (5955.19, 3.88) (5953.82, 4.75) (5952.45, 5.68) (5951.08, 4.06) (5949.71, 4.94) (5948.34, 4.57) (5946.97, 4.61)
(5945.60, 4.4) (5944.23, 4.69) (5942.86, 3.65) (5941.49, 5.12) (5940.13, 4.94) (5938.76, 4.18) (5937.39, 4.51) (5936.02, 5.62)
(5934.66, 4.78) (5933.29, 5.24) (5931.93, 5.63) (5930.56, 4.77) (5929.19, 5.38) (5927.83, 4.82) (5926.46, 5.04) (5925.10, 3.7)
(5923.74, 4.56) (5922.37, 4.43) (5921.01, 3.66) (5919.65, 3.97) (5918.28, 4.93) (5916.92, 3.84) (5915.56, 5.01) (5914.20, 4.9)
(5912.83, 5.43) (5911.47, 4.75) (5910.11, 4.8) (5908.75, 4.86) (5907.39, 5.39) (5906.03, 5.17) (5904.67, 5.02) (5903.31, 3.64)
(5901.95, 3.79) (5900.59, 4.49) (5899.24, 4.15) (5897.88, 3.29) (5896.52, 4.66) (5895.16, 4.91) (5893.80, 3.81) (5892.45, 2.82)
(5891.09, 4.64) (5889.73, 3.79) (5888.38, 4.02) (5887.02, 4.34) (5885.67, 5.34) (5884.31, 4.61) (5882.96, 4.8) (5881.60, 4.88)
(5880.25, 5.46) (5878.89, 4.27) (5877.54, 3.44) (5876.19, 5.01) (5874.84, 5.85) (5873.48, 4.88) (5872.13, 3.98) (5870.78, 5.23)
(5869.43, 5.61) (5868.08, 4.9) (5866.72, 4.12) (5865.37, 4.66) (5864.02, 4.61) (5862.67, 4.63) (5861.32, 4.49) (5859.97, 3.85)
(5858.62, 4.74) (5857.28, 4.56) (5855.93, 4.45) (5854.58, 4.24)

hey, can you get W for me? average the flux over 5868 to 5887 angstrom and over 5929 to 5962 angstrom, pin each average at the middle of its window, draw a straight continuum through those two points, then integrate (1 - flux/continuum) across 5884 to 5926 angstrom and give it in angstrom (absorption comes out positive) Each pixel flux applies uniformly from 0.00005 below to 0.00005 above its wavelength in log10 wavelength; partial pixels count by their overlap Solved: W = 3.74 angstrom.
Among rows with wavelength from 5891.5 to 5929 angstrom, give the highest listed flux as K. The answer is 5.43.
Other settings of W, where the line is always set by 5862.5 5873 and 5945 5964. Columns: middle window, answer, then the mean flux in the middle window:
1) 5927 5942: -1.0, 5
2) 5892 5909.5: 1.4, 4.33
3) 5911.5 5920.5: 0.1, 4.66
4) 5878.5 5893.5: 0.9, 4.44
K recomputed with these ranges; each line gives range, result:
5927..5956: 5.68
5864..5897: 5.85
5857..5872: 5.61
